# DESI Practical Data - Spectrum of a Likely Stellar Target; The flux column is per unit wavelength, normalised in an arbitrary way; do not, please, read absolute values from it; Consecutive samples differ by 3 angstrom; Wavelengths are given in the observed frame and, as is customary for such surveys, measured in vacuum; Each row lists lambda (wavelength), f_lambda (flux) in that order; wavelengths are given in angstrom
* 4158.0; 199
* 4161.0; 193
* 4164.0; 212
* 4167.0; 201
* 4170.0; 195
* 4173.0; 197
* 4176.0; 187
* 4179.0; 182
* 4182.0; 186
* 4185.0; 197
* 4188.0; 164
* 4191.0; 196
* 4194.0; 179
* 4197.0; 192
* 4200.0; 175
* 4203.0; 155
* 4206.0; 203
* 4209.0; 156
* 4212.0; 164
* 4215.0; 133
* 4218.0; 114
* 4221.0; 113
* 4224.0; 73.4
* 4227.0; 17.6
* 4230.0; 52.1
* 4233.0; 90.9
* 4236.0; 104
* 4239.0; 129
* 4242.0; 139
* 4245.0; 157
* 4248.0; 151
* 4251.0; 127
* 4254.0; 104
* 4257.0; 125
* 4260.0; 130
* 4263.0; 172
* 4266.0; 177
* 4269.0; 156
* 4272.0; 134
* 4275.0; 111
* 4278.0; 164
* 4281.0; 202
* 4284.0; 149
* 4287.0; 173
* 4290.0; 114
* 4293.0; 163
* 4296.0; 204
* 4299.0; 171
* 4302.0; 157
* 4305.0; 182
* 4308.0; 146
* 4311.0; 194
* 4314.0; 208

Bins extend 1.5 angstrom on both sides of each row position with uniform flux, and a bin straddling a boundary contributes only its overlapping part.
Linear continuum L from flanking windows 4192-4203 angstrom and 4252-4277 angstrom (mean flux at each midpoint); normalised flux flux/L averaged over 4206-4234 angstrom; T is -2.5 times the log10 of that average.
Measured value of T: 0.48 mag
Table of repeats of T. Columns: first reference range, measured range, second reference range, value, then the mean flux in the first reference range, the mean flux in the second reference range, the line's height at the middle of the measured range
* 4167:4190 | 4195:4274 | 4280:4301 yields 0.316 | 188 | 167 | 177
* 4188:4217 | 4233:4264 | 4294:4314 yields 0.308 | 171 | 178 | 174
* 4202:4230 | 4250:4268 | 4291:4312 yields 0.054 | 121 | 172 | 147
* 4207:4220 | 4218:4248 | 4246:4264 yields 0.344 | 143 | 134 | 139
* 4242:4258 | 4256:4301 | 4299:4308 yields -0.041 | 134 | 166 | 151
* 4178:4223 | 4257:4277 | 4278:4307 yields 0.151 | 166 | 168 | 167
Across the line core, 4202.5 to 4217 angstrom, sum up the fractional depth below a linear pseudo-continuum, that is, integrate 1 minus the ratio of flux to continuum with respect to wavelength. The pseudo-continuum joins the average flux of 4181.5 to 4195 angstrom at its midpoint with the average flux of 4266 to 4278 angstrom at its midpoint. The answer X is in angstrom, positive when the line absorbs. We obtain 1.1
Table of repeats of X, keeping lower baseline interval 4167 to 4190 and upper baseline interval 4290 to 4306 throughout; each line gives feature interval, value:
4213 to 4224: 4.0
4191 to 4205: 0.5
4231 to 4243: 4.5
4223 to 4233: 7.1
